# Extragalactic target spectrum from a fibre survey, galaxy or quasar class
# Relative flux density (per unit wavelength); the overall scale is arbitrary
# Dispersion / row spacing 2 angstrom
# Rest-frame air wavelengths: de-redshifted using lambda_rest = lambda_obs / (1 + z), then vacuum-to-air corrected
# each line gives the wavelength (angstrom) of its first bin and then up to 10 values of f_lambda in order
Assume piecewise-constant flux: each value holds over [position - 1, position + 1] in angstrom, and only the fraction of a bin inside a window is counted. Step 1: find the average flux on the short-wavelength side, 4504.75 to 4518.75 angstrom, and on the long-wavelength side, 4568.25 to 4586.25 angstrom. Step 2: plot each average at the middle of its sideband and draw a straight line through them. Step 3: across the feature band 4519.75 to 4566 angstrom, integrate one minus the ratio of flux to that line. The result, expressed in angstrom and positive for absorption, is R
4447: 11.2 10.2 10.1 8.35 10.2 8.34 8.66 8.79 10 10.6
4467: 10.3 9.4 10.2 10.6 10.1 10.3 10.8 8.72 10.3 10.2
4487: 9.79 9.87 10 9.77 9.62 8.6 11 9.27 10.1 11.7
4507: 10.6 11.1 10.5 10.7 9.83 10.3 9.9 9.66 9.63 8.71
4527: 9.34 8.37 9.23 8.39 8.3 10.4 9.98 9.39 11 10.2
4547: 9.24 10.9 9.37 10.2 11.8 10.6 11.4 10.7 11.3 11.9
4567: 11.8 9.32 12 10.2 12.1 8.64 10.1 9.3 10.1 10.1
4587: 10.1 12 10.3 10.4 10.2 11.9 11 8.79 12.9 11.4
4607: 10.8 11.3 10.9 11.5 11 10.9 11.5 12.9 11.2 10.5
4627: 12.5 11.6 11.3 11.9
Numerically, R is 1.78 angstrom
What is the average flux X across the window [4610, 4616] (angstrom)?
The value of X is 11.1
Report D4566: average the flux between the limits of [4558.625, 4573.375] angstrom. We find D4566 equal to 11.1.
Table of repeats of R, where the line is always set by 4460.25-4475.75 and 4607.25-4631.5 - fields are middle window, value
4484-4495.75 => 0.4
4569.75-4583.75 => 0.9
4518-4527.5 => 1.0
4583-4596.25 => 0.7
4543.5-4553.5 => 0.7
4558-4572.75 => -0.3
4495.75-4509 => 0.1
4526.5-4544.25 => 2.1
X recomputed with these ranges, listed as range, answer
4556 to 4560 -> 11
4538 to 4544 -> 10.1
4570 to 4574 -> 11.1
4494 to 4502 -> 9.62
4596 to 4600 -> 11.4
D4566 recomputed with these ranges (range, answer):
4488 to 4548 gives 9.82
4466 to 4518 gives 10.1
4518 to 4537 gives 9.13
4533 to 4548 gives 9.69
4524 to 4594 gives 10.2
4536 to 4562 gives 10.4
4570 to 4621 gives 10.8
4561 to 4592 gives 10.6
